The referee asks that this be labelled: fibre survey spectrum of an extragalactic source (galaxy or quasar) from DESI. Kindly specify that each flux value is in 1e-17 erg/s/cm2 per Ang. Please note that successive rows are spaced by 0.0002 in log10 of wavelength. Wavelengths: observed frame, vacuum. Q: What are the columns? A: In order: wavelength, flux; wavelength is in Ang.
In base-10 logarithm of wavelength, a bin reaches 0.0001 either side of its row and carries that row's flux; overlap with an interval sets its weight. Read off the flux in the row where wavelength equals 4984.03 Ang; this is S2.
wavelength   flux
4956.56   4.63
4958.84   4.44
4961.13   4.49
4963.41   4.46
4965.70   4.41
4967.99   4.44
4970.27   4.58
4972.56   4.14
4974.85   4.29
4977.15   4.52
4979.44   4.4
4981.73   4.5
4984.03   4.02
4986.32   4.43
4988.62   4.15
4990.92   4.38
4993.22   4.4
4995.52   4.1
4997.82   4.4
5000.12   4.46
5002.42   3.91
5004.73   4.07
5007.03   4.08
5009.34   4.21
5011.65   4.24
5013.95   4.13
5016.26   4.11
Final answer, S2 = 4.02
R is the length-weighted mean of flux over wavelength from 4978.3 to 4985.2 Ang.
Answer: 4.31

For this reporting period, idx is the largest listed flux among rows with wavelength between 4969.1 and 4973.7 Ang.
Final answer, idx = 4.58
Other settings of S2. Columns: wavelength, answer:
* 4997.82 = 4.4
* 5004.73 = 4.07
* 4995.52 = 4.1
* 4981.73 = 4.5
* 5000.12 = 4.46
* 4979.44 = 4.4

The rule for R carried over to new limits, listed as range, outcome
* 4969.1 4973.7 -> 4.37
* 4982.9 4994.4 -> 4.28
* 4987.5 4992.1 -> 4.26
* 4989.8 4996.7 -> 4.29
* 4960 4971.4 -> 4.48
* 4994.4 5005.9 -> 4.19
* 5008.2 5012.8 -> 4.23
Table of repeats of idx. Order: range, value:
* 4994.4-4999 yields 4.4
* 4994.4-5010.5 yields 4.46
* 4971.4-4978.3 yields 4.52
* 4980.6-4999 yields 4.5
